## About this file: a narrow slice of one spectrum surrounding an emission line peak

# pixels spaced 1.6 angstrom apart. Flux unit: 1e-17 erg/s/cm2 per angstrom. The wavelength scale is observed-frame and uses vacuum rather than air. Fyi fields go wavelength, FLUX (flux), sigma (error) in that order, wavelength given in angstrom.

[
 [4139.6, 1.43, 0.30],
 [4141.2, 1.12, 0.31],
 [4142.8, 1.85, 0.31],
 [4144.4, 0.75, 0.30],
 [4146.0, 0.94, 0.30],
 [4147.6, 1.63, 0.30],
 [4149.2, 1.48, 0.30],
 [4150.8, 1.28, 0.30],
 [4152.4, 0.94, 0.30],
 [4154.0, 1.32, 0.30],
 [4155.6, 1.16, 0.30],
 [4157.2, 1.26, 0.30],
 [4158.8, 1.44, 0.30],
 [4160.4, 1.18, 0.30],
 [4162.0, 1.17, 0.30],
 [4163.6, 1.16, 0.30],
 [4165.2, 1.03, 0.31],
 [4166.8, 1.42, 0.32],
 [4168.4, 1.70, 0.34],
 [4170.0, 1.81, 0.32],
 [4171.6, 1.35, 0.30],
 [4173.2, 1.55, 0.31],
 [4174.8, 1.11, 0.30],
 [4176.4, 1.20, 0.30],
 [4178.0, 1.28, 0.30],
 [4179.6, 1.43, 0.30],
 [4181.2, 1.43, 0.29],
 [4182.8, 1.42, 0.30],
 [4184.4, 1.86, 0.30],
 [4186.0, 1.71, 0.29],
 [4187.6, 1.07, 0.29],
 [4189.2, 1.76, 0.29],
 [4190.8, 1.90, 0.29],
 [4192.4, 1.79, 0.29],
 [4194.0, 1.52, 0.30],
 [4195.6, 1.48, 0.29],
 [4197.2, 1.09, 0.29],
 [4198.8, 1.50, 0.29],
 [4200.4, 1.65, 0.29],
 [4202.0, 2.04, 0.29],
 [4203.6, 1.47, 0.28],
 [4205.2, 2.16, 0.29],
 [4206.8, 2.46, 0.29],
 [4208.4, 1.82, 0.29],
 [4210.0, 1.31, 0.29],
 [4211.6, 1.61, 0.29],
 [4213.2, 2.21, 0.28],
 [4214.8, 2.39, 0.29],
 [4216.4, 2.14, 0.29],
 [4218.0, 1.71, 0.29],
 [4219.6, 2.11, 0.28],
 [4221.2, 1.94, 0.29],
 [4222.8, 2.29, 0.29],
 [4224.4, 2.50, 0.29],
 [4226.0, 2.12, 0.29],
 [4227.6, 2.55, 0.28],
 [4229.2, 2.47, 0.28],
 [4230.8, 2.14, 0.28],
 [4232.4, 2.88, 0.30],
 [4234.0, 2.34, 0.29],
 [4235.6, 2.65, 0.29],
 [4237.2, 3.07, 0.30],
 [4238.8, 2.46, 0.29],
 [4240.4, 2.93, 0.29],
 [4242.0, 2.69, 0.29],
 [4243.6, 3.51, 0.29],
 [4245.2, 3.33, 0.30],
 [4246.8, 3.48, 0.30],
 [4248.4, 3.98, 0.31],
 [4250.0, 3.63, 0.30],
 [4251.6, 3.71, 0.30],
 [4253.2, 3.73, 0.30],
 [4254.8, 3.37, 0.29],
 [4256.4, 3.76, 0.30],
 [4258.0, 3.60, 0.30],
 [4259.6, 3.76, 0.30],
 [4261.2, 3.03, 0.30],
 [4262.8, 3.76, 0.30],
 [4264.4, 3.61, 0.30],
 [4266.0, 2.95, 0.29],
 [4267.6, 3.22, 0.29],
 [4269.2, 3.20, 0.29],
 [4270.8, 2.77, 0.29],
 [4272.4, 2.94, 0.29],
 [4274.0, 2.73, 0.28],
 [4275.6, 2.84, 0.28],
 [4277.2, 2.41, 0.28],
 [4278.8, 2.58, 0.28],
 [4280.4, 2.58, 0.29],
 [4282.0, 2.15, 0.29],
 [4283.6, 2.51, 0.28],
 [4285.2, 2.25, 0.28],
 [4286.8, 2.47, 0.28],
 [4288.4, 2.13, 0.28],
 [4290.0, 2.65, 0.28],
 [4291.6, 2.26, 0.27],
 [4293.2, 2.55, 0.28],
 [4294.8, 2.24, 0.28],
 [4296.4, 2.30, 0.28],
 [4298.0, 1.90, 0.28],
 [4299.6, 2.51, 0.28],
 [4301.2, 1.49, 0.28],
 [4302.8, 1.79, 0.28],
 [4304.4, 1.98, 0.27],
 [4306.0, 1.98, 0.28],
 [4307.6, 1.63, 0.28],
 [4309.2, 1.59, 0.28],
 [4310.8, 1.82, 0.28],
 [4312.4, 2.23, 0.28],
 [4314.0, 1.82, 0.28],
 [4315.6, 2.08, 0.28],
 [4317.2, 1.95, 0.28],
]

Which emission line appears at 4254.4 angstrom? C IV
